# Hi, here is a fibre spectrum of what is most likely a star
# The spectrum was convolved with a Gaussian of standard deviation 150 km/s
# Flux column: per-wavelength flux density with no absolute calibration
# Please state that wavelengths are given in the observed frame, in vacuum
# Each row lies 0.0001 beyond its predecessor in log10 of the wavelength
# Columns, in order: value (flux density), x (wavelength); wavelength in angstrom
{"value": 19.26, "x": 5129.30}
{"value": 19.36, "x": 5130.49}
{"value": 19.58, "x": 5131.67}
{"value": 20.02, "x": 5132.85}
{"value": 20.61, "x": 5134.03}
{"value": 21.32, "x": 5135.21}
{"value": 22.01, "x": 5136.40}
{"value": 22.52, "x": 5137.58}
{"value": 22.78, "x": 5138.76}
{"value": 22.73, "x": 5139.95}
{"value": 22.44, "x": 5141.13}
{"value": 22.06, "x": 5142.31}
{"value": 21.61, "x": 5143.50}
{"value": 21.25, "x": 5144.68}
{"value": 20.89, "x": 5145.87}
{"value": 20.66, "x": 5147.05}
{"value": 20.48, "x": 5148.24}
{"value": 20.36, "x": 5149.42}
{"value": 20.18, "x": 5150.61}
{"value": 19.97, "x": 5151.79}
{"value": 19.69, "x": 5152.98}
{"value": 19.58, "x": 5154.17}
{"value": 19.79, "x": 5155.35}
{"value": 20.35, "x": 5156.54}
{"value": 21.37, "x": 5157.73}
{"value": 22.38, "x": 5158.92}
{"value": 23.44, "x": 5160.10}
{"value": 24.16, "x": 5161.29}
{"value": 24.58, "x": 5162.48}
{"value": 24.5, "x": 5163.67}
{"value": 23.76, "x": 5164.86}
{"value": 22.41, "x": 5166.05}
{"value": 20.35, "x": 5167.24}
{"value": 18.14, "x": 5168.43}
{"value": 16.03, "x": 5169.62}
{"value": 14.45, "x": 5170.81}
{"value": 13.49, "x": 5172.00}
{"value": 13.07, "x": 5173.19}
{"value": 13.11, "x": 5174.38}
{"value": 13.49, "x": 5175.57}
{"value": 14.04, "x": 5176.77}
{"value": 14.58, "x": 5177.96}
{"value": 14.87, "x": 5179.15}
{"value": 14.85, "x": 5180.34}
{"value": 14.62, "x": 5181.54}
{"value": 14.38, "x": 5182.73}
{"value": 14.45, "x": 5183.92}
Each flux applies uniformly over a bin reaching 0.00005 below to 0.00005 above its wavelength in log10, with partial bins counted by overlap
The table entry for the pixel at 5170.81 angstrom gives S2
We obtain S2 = 14.45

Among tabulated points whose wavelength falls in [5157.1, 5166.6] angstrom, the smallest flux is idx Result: 21.37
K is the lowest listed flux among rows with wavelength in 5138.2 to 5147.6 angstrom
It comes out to 20.66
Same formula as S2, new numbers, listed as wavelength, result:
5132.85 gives 20.02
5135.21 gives 21.32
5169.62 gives 16.03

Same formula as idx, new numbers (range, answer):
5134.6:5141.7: 21.32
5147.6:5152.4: 19.97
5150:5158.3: 19.58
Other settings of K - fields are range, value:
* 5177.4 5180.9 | 14.58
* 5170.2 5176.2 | 13.07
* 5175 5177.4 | 13.49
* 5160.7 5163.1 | 24.16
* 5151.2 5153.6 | 19.69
